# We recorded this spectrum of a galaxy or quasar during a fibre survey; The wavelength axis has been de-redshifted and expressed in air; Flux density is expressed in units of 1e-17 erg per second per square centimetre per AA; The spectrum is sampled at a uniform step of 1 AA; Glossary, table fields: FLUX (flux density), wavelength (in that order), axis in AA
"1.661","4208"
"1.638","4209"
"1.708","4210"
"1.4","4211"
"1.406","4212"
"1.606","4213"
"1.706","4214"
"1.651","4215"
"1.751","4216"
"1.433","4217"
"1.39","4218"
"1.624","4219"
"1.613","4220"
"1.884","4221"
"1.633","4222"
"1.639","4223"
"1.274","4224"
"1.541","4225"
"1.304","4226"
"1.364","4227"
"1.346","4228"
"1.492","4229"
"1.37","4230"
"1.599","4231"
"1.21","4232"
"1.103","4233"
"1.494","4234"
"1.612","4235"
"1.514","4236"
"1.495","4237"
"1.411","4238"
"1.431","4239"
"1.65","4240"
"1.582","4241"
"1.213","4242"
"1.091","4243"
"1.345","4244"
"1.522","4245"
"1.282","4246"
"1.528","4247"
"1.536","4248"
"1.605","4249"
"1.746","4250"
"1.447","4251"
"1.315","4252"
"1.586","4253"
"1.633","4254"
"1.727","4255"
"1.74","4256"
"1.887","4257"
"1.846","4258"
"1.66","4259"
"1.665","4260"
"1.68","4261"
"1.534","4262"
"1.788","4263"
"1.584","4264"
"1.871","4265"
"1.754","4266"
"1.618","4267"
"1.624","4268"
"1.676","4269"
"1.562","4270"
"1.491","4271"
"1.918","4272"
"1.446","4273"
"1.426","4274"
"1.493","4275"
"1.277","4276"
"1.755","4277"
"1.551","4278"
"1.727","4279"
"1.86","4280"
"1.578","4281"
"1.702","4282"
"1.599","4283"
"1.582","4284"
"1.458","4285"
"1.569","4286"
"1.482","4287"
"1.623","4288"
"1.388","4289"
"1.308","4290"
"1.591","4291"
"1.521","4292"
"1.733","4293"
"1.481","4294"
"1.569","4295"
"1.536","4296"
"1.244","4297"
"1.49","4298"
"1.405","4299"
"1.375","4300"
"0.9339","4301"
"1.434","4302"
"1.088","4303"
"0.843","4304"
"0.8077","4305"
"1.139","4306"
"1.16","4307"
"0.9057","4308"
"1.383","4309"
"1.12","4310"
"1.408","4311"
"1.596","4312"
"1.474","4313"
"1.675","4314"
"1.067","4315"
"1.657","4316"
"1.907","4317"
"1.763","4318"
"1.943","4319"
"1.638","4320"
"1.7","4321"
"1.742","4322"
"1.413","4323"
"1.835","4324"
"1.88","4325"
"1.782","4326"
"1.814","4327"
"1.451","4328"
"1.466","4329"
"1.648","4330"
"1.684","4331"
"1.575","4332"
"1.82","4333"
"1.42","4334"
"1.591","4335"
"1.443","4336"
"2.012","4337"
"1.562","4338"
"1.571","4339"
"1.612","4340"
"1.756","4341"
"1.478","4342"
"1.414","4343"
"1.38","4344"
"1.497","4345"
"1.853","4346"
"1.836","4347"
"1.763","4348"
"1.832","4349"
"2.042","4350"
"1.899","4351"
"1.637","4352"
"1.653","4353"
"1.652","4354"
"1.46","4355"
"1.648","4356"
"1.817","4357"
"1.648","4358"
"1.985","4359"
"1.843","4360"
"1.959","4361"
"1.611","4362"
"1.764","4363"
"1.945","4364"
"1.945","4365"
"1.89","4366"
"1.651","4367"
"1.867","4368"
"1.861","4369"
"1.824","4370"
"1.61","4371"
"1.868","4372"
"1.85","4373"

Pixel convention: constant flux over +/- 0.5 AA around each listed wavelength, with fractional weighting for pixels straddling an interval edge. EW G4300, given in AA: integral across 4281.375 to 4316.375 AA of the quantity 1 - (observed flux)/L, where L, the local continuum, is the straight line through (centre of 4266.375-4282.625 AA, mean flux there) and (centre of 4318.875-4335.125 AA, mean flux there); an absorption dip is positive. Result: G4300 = 5.4 AA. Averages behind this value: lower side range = 1.61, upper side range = 1.67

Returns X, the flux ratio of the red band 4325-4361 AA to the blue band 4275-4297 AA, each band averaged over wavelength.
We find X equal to 1.08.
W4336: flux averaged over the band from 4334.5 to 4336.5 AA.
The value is 1.52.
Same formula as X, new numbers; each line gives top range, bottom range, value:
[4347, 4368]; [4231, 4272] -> 1.15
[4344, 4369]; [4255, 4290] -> 1.09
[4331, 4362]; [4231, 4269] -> 1.09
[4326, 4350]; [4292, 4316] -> 1.25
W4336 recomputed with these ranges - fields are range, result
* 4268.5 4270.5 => 1.62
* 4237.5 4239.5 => 1.42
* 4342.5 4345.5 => 1.43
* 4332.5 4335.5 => 1.61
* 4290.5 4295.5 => 1.58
